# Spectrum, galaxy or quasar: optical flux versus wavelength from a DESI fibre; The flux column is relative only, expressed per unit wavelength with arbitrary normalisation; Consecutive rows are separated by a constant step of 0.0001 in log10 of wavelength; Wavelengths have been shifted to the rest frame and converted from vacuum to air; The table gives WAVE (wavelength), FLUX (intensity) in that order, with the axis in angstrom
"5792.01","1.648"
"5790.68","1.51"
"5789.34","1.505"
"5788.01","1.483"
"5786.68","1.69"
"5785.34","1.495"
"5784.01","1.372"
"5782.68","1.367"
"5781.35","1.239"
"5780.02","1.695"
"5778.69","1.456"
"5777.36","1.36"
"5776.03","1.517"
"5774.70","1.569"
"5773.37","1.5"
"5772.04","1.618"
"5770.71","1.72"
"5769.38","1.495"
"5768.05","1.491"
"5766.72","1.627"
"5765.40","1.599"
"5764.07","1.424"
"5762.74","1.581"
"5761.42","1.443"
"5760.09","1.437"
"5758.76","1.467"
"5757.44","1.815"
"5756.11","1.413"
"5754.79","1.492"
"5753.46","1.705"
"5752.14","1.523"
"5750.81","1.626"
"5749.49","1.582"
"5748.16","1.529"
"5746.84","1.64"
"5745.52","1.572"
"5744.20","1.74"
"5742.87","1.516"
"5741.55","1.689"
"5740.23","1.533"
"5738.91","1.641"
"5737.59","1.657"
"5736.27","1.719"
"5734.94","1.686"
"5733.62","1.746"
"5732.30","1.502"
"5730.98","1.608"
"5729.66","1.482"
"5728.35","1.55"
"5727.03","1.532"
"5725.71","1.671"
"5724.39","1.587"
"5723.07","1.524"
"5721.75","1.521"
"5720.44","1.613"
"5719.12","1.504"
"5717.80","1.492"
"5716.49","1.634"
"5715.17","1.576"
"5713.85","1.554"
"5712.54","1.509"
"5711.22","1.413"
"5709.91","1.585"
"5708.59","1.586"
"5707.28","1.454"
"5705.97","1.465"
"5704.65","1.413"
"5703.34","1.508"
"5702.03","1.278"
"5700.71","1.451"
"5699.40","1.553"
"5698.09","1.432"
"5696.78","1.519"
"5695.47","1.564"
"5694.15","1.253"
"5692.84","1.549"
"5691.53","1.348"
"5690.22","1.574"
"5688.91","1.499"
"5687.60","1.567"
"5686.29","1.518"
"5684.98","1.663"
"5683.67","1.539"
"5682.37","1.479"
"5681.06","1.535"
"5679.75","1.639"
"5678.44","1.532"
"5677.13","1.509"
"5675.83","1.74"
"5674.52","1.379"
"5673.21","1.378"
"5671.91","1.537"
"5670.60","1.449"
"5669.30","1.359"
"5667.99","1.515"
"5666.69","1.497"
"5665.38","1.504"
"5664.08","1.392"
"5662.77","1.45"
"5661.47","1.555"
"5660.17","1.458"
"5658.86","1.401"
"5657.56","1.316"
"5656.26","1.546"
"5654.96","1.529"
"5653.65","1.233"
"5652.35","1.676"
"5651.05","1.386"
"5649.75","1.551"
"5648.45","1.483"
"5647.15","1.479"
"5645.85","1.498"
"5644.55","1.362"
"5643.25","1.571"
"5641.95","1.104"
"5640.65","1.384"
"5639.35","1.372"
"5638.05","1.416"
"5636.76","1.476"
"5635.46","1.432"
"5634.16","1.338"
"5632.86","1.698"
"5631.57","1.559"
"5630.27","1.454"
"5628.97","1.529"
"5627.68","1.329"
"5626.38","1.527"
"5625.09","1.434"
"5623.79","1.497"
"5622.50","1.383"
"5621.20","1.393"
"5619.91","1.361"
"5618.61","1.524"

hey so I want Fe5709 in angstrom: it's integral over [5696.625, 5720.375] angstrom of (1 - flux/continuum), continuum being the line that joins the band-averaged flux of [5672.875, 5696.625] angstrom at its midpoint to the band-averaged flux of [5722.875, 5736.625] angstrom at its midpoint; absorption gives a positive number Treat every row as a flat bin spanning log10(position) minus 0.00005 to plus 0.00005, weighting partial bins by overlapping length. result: 0.9 angstrom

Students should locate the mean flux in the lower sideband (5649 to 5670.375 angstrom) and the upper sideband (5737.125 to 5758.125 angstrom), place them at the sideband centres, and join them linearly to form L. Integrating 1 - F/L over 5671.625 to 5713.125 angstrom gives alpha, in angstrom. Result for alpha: 0.4 angstrom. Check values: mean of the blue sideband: 1.46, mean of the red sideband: 1.6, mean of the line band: 1.5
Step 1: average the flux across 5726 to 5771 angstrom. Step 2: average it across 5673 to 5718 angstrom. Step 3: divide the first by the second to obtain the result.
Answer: 1.0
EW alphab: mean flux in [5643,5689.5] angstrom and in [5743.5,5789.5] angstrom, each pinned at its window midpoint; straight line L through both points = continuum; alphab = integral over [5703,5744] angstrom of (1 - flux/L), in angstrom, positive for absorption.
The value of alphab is -1.3 angstrom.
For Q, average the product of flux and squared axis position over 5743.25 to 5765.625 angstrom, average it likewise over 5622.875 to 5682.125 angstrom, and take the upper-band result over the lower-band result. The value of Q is 1.10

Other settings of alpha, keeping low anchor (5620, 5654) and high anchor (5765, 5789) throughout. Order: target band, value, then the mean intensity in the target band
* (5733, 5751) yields -1.6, 1.63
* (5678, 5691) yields -0.7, 1.55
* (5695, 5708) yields 0.1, 1.46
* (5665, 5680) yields -0.4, 1.5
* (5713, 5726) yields -0.7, 1.56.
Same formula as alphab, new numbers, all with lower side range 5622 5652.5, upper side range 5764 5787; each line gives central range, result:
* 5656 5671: 0.1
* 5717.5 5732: -0.6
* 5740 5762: -1.0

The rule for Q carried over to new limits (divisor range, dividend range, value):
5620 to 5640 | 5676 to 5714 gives 1.06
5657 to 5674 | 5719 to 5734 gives 1.11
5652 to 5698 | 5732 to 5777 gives 1.09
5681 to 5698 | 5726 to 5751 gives 1.09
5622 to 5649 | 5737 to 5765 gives 1.13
